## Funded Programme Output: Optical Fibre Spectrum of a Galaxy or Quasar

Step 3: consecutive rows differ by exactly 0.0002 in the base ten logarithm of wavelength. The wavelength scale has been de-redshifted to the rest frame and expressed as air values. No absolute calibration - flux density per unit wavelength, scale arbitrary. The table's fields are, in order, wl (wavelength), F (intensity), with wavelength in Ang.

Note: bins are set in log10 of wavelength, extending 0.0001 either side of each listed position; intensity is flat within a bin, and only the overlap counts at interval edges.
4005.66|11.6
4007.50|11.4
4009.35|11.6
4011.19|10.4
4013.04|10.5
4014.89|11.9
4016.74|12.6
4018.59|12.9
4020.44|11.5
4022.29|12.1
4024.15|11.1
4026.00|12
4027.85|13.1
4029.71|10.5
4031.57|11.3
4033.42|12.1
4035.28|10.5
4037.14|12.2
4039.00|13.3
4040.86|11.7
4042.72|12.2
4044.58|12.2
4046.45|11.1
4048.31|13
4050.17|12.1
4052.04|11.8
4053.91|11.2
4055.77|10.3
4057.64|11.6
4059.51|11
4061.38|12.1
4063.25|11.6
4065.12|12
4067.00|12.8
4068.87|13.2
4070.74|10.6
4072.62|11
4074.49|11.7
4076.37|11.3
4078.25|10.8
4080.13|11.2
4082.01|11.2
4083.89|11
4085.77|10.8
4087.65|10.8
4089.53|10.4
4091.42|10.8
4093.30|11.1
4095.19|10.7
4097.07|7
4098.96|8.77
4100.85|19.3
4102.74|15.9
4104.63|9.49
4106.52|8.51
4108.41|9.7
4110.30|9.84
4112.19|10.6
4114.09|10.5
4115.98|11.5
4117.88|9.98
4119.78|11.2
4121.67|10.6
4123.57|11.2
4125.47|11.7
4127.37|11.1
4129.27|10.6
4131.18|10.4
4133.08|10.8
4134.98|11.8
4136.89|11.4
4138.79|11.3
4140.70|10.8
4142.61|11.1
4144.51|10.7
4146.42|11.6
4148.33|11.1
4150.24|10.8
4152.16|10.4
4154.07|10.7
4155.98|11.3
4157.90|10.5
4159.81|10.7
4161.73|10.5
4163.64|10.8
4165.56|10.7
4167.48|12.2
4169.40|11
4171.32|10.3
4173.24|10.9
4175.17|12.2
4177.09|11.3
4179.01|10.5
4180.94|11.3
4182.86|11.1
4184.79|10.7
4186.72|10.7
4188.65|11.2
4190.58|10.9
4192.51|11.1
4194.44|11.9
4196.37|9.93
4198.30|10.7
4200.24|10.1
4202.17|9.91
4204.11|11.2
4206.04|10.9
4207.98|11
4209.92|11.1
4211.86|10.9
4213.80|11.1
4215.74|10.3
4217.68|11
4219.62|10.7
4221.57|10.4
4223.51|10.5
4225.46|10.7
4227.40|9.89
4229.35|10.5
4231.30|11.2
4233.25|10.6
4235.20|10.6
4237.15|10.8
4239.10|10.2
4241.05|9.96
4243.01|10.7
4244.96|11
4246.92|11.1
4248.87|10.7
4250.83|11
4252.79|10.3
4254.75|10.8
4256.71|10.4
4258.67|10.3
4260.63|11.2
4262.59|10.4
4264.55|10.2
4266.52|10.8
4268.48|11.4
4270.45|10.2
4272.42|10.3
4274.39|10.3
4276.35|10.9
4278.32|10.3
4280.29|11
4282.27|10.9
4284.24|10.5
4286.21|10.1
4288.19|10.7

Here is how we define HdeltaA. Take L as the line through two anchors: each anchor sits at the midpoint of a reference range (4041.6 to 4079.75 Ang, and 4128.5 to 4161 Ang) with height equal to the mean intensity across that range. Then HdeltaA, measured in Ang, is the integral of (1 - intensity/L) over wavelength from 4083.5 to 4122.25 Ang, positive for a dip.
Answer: 1.4 Ang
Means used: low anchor 11.7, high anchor 10.9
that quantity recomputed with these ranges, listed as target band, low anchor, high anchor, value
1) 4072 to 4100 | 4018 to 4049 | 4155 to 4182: 2.4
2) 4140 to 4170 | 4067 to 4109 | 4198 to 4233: 0.0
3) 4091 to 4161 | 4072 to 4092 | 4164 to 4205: 0.1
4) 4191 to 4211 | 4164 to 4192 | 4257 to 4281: 0.3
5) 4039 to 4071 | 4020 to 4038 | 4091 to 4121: -1.3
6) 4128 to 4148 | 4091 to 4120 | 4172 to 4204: -0.2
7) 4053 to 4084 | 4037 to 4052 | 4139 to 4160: 1.2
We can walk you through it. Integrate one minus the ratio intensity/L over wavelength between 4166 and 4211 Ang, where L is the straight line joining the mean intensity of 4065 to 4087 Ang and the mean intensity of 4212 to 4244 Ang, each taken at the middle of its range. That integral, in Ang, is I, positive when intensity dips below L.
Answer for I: -0.6 Ang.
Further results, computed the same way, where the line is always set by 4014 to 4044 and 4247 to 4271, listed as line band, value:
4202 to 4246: 0.8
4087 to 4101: 1.1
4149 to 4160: 0.5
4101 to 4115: 0.4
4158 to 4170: 0.3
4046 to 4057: 0.2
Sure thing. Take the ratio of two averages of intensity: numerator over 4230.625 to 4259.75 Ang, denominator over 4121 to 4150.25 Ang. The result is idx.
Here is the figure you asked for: 0.96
